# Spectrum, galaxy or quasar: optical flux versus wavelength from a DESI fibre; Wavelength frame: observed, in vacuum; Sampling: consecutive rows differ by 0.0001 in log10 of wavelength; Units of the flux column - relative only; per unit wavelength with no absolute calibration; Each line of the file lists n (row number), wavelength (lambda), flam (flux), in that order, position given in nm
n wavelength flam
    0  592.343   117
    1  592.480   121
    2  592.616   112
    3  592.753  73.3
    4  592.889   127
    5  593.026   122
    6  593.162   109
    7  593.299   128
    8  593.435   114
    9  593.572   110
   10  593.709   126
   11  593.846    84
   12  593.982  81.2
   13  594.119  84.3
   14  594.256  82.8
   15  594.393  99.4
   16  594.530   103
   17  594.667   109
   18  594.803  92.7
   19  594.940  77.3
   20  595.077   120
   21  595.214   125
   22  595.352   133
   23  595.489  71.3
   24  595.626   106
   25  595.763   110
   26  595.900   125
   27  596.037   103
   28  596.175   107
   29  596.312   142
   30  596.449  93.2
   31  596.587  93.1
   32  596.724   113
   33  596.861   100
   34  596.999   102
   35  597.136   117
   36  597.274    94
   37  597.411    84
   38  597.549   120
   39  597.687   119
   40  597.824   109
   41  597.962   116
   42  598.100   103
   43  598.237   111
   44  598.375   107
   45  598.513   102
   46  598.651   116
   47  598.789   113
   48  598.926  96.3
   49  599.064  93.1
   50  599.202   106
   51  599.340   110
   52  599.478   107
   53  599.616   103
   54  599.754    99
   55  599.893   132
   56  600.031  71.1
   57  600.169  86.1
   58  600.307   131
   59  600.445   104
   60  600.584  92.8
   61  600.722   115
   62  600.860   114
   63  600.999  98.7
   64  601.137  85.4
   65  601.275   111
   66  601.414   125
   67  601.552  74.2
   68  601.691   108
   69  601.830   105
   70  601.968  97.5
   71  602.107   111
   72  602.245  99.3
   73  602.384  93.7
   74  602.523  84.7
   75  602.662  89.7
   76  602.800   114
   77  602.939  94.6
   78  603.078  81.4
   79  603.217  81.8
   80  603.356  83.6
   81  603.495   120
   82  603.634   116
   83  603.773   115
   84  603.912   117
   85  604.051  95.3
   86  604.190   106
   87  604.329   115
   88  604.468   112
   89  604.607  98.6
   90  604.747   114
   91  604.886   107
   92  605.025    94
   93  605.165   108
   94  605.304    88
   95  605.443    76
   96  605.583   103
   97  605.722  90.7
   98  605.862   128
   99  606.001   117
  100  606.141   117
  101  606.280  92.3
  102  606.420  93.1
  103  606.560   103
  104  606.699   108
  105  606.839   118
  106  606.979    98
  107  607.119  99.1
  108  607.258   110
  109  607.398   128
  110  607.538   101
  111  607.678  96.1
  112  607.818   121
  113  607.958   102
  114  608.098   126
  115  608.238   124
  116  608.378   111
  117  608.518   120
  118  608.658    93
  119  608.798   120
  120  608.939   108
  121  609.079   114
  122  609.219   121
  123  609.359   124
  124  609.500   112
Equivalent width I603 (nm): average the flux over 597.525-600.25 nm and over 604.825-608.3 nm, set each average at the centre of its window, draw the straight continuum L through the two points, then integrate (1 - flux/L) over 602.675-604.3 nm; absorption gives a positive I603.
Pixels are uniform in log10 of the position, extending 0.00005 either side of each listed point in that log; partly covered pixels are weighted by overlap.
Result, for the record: 0.06 nm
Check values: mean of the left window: 106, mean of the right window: 106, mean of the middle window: 102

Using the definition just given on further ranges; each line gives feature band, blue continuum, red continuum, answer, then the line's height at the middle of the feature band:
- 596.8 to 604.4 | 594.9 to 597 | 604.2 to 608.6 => 0.287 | 108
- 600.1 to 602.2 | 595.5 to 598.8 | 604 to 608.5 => 0.066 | 107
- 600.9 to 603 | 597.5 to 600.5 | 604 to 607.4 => 0.122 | 106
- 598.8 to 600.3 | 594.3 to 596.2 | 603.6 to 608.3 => 0.056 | 106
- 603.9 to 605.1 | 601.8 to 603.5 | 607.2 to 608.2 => -0.051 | 102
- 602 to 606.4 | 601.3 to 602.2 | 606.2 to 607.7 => 0.093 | 104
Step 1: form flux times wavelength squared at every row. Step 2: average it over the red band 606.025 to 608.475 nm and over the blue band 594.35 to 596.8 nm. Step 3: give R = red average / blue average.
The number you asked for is 1.06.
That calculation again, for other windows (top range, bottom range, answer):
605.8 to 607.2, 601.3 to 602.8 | 1.09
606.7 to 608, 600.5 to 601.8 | 1.08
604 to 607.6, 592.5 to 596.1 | 1.03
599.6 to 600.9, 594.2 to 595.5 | 1.04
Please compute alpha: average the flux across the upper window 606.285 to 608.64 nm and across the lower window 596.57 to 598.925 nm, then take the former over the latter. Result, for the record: 1.02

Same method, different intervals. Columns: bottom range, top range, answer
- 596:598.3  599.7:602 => 0.96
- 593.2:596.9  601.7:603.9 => 0.95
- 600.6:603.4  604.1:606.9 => 1.06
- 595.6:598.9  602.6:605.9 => 0.94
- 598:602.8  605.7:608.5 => 1.06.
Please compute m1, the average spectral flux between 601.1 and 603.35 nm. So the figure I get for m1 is 97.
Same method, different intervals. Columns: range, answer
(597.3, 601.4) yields 106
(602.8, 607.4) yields 104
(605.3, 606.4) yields 102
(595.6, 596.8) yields 110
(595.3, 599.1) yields 107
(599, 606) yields 102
